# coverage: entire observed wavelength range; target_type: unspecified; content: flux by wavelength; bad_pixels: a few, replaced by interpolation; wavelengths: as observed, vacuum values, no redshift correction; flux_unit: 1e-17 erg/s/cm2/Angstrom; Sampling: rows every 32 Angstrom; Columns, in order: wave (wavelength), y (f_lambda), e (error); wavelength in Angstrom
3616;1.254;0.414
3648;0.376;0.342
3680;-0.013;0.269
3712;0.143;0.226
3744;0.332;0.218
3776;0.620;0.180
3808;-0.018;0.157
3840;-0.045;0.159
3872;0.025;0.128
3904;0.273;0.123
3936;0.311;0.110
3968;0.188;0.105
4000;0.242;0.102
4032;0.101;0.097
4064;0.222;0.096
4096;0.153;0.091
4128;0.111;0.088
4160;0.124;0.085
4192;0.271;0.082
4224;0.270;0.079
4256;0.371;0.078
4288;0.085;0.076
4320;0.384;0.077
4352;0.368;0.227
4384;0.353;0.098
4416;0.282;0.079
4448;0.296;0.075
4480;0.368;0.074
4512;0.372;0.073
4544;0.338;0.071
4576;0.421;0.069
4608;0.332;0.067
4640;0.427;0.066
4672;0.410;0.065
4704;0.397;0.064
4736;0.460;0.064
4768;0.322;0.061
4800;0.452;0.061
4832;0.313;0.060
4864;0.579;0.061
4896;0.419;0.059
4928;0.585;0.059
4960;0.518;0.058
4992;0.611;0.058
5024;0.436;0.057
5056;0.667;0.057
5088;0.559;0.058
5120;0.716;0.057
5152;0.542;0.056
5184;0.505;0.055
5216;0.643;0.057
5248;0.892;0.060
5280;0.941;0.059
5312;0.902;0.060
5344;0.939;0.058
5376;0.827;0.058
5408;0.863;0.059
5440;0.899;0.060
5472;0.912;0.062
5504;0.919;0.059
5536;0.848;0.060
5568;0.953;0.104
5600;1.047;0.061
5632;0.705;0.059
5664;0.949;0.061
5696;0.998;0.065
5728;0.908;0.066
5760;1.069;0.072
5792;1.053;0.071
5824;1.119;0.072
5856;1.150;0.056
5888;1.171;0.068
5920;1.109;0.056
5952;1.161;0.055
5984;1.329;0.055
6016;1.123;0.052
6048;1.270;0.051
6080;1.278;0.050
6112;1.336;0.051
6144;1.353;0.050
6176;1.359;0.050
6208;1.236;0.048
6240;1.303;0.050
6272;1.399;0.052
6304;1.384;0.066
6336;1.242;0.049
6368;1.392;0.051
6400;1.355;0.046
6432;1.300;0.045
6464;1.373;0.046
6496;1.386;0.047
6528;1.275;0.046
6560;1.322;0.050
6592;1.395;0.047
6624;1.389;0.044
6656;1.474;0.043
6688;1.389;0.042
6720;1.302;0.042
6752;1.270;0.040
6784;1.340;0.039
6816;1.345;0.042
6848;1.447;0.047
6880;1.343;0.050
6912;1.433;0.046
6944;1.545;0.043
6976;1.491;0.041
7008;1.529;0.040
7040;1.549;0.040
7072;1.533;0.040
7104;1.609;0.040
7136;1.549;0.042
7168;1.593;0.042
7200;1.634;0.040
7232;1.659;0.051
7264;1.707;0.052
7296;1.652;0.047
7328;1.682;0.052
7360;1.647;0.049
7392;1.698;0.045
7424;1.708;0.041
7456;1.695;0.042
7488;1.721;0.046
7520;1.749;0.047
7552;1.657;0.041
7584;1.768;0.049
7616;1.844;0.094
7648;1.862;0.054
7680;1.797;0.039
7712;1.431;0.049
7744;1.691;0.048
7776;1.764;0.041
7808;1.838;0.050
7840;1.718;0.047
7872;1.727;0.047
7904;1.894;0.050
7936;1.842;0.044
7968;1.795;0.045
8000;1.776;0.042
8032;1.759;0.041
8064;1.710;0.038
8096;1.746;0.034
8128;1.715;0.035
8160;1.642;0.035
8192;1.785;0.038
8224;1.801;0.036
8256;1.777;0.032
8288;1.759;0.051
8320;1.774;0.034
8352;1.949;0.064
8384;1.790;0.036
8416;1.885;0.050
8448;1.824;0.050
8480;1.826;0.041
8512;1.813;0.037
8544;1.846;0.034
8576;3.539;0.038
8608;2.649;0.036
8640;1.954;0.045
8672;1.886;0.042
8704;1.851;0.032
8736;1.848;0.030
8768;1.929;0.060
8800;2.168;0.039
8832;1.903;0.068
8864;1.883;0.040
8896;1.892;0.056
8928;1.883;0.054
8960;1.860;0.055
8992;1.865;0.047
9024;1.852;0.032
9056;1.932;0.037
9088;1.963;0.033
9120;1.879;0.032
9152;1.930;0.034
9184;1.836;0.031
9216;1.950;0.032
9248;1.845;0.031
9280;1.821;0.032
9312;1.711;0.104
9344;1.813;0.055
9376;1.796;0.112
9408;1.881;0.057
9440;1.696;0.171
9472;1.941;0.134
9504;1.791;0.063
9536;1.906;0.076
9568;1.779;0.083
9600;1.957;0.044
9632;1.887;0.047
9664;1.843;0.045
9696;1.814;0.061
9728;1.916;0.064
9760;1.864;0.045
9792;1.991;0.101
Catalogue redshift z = 0.31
